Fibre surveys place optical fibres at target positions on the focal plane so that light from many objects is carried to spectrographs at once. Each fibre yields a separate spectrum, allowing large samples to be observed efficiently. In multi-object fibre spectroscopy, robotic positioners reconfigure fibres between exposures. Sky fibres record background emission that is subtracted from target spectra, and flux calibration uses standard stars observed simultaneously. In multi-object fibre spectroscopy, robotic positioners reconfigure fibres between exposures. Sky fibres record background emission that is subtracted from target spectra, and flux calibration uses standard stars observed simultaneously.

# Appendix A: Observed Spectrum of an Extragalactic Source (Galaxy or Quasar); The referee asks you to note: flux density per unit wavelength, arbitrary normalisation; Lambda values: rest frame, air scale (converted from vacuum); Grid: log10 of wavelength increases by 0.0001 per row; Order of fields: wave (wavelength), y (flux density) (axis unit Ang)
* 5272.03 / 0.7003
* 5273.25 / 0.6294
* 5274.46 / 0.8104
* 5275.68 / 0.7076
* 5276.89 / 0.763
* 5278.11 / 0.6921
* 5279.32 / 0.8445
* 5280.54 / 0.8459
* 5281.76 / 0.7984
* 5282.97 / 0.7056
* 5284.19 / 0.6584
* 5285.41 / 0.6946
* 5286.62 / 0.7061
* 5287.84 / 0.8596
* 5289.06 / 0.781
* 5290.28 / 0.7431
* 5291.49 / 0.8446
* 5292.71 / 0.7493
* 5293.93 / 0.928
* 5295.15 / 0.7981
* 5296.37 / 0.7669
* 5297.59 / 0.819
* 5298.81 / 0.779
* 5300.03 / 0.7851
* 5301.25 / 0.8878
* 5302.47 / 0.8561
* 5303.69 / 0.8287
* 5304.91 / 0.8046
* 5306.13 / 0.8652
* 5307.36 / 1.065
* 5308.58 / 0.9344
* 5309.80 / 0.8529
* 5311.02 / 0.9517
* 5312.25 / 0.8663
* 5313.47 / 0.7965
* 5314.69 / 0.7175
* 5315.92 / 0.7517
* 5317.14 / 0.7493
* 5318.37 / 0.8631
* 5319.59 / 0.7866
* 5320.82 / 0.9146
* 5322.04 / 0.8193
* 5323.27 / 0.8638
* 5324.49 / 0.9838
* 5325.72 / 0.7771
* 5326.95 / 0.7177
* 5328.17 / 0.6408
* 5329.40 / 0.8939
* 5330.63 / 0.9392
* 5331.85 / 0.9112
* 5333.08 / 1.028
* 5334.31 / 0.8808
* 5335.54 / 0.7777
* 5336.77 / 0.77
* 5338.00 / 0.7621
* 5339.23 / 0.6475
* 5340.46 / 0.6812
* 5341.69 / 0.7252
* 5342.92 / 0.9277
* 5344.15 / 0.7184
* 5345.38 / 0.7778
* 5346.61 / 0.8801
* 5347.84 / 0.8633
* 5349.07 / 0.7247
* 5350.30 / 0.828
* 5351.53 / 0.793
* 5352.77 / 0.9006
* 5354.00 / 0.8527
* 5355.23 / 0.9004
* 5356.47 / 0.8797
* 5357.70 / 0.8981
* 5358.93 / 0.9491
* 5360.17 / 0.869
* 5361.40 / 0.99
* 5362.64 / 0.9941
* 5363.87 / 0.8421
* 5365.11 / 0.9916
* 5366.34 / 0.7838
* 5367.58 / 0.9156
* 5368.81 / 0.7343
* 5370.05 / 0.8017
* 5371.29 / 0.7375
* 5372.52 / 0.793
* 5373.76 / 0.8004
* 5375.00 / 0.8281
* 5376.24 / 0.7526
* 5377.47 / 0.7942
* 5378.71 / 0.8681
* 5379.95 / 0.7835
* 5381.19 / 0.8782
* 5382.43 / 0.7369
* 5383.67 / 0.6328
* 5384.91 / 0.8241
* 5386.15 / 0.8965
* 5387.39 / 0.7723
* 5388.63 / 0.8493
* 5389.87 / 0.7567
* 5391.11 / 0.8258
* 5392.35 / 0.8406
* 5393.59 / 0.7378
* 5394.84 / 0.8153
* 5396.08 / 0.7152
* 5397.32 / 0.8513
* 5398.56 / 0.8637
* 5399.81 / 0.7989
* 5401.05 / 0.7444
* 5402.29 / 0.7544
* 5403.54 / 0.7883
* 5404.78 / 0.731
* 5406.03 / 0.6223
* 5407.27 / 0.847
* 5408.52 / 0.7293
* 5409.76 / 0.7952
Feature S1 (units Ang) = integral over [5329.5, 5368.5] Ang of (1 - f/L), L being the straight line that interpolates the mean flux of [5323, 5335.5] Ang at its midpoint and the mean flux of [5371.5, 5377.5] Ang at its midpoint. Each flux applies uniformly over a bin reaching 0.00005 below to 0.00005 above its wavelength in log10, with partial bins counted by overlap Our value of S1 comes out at -1.1 Ang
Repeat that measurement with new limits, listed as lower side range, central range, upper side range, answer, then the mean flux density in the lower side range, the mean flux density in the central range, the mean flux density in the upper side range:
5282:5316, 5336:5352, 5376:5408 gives 0.50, 0.815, 0.777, 0.788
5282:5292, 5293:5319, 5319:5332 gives -1.52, 0.751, 0.84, 0.839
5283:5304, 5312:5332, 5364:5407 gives -0.71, 0.79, 0.821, 0.796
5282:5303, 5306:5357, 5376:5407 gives -2.99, 0.786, 0.832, 0.787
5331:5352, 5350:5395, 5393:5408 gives -2.55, 0.808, 0.834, 0.772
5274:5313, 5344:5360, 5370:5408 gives -1.01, 0.812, 0.848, 0.788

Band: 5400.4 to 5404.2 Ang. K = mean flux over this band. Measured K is 0.763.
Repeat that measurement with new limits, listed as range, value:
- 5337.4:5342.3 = 0.704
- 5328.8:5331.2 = 0.915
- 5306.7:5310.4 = 0.949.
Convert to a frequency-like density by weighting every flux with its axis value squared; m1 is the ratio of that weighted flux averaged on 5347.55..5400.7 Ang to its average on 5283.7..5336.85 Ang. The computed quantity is 1.02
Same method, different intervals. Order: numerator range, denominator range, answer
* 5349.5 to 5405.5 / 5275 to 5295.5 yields 1.10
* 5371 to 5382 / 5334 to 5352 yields 1.04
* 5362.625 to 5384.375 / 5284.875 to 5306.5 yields 1.04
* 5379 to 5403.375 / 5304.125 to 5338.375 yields 0.96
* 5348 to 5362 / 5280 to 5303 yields 1.13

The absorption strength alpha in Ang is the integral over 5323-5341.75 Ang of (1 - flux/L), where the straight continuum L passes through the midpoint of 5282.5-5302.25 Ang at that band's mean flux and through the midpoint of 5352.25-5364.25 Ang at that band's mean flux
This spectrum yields 1.0 Ang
